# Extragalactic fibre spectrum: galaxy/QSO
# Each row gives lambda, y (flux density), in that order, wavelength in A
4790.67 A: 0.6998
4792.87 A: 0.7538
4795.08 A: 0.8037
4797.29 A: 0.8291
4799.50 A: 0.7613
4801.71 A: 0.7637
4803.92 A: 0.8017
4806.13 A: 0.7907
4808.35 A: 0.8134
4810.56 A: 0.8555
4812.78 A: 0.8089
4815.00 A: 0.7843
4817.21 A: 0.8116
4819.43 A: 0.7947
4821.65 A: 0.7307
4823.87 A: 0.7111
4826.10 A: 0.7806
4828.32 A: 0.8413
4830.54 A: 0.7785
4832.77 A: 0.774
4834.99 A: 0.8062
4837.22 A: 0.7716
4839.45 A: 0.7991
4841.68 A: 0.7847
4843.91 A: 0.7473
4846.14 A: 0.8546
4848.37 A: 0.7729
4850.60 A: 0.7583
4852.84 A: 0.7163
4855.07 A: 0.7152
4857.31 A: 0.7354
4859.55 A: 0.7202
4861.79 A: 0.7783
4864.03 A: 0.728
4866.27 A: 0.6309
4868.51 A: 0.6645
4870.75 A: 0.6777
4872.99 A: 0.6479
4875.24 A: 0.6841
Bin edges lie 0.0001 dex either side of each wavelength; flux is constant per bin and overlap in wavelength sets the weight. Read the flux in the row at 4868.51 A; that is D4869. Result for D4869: 0.6645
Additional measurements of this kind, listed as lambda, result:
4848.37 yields 0.7729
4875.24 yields 0.6841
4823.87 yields 0.7111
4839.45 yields 0.7991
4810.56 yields 0.8555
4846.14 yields 0.8546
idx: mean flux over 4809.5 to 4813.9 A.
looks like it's 0.83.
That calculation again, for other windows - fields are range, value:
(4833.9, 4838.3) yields 0.788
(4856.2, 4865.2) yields 0.74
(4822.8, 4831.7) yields 0.778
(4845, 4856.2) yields 0.764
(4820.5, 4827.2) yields 0.74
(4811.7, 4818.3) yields 0.802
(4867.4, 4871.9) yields 0.672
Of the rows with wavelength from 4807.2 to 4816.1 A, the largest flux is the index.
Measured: 0.8555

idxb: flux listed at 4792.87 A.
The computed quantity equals 0.7538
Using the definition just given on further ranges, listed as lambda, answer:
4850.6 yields 0.7583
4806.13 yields 0.7907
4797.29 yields 0.8291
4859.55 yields 0.7202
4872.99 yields 0.6479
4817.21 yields 0.8116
